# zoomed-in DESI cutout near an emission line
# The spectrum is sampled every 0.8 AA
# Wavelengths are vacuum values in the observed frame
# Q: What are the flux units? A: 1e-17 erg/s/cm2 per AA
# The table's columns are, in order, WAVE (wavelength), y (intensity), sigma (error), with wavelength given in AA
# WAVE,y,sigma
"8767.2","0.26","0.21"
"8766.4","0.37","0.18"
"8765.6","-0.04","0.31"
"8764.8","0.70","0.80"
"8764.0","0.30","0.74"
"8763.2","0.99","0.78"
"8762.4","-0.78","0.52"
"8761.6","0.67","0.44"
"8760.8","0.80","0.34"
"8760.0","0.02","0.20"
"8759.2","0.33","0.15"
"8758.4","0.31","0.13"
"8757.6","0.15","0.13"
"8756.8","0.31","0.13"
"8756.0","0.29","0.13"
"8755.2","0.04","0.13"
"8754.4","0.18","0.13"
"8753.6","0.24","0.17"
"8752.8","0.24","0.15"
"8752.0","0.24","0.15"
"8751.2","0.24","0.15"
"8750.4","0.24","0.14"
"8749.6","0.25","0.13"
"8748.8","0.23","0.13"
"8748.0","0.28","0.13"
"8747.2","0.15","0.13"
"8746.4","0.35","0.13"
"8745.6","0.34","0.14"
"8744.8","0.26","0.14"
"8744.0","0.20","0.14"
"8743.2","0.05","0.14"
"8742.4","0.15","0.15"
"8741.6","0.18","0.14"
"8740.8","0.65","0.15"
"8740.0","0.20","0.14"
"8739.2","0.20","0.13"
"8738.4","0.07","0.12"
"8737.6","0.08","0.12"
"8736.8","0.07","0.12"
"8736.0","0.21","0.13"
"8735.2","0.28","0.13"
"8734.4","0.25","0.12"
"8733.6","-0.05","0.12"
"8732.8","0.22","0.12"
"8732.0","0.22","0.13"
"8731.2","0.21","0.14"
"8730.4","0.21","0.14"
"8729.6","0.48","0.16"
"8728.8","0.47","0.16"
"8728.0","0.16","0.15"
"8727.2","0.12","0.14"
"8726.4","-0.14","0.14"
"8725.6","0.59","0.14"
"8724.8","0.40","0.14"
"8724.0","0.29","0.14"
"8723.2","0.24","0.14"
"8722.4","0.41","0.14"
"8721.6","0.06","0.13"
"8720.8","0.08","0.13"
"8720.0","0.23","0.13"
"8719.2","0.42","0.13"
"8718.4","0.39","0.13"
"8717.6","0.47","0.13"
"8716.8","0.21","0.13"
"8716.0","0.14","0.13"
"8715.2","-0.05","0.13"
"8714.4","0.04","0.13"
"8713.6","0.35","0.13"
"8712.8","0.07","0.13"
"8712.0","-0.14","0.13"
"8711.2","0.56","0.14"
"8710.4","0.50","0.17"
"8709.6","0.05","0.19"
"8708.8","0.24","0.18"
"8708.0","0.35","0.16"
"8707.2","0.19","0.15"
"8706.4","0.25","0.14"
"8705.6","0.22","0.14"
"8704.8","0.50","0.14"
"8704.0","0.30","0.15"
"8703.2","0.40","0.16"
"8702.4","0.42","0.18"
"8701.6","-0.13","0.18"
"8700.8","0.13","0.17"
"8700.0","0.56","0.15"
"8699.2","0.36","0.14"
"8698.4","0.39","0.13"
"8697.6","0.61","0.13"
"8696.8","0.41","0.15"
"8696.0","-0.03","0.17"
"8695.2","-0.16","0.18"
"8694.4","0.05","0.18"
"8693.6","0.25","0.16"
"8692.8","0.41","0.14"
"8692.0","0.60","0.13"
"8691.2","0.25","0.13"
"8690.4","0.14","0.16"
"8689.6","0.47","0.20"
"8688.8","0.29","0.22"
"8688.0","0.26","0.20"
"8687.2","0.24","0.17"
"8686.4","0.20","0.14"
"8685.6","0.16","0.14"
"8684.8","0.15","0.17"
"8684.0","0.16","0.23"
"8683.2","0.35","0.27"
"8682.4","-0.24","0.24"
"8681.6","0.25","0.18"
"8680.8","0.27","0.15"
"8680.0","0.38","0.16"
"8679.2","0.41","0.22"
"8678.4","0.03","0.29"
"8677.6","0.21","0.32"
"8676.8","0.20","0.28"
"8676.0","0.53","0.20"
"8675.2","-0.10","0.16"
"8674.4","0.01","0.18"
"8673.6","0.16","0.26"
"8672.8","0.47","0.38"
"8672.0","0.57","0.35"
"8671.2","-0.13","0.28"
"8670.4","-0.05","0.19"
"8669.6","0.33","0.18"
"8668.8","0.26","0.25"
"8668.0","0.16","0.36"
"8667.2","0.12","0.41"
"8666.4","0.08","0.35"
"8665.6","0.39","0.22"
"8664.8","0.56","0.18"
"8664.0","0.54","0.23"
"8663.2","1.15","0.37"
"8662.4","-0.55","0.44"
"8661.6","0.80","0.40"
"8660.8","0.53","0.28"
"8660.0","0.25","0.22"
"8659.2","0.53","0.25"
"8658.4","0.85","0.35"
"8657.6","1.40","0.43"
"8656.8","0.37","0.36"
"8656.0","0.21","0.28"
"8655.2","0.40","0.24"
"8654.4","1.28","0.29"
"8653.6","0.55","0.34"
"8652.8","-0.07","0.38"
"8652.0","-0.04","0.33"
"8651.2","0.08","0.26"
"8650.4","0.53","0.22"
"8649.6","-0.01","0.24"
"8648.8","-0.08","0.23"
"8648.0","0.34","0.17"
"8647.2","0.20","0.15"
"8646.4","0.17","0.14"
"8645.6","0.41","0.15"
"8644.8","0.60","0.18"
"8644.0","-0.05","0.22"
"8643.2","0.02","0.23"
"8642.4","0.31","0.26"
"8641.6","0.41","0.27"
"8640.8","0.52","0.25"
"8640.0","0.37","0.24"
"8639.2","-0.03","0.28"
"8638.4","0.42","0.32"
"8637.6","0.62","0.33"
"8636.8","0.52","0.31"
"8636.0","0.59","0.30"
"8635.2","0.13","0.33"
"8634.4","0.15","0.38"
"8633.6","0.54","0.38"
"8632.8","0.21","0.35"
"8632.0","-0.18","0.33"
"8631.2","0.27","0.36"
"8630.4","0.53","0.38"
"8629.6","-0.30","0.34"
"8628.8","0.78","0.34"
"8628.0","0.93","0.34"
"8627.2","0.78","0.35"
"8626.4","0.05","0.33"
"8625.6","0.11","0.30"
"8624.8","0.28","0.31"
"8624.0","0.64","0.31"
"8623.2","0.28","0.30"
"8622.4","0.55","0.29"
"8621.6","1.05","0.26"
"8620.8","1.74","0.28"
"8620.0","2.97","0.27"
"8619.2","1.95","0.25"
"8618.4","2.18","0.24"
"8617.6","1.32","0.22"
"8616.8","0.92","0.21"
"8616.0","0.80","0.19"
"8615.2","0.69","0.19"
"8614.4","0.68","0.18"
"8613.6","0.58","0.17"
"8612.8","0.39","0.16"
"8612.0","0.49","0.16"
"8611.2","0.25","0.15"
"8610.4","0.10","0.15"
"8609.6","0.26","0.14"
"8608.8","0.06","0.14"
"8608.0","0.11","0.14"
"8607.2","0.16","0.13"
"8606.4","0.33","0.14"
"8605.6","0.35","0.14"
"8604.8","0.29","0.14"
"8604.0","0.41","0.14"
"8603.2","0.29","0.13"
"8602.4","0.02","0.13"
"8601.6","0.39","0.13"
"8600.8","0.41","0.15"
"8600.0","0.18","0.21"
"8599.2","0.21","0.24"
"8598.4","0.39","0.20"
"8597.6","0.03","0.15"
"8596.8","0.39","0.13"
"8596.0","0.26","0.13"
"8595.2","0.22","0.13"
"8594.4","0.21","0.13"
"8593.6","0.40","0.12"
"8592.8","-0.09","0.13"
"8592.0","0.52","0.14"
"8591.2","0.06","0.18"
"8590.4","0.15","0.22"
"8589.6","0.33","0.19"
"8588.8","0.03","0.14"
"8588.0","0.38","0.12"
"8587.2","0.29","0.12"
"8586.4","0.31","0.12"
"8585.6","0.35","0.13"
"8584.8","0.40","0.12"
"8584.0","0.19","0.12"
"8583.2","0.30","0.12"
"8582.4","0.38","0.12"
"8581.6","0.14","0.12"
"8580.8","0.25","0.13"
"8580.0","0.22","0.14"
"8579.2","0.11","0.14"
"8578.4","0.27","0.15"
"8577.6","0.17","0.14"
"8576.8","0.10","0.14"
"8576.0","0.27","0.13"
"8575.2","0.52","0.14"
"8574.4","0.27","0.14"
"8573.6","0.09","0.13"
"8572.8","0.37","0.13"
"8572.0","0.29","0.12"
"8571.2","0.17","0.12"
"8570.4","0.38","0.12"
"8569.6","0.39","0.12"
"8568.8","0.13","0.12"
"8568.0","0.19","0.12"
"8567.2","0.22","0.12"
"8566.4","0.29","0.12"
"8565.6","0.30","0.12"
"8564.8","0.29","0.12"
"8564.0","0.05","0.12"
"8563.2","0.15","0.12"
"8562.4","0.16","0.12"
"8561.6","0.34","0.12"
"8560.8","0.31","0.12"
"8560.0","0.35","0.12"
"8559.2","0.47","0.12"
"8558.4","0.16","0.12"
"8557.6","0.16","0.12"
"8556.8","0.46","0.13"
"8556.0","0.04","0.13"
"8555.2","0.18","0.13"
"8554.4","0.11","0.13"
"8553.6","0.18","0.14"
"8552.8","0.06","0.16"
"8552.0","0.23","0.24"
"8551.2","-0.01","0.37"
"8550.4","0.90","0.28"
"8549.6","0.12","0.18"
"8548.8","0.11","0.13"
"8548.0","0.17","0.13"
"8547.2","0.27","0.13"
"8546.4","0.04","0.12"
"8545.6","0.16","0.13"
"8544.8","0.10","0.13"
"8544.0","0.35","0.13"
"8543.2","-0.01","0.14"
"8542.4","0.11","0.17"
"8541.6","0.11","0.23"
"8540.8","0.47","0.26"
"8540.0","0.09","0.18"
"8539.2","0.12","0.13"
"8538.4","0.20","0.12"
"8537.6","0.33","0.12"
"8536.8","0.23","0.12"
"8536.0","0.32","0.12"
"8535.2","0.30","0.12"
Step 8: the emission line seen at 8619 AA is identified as Hgamma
